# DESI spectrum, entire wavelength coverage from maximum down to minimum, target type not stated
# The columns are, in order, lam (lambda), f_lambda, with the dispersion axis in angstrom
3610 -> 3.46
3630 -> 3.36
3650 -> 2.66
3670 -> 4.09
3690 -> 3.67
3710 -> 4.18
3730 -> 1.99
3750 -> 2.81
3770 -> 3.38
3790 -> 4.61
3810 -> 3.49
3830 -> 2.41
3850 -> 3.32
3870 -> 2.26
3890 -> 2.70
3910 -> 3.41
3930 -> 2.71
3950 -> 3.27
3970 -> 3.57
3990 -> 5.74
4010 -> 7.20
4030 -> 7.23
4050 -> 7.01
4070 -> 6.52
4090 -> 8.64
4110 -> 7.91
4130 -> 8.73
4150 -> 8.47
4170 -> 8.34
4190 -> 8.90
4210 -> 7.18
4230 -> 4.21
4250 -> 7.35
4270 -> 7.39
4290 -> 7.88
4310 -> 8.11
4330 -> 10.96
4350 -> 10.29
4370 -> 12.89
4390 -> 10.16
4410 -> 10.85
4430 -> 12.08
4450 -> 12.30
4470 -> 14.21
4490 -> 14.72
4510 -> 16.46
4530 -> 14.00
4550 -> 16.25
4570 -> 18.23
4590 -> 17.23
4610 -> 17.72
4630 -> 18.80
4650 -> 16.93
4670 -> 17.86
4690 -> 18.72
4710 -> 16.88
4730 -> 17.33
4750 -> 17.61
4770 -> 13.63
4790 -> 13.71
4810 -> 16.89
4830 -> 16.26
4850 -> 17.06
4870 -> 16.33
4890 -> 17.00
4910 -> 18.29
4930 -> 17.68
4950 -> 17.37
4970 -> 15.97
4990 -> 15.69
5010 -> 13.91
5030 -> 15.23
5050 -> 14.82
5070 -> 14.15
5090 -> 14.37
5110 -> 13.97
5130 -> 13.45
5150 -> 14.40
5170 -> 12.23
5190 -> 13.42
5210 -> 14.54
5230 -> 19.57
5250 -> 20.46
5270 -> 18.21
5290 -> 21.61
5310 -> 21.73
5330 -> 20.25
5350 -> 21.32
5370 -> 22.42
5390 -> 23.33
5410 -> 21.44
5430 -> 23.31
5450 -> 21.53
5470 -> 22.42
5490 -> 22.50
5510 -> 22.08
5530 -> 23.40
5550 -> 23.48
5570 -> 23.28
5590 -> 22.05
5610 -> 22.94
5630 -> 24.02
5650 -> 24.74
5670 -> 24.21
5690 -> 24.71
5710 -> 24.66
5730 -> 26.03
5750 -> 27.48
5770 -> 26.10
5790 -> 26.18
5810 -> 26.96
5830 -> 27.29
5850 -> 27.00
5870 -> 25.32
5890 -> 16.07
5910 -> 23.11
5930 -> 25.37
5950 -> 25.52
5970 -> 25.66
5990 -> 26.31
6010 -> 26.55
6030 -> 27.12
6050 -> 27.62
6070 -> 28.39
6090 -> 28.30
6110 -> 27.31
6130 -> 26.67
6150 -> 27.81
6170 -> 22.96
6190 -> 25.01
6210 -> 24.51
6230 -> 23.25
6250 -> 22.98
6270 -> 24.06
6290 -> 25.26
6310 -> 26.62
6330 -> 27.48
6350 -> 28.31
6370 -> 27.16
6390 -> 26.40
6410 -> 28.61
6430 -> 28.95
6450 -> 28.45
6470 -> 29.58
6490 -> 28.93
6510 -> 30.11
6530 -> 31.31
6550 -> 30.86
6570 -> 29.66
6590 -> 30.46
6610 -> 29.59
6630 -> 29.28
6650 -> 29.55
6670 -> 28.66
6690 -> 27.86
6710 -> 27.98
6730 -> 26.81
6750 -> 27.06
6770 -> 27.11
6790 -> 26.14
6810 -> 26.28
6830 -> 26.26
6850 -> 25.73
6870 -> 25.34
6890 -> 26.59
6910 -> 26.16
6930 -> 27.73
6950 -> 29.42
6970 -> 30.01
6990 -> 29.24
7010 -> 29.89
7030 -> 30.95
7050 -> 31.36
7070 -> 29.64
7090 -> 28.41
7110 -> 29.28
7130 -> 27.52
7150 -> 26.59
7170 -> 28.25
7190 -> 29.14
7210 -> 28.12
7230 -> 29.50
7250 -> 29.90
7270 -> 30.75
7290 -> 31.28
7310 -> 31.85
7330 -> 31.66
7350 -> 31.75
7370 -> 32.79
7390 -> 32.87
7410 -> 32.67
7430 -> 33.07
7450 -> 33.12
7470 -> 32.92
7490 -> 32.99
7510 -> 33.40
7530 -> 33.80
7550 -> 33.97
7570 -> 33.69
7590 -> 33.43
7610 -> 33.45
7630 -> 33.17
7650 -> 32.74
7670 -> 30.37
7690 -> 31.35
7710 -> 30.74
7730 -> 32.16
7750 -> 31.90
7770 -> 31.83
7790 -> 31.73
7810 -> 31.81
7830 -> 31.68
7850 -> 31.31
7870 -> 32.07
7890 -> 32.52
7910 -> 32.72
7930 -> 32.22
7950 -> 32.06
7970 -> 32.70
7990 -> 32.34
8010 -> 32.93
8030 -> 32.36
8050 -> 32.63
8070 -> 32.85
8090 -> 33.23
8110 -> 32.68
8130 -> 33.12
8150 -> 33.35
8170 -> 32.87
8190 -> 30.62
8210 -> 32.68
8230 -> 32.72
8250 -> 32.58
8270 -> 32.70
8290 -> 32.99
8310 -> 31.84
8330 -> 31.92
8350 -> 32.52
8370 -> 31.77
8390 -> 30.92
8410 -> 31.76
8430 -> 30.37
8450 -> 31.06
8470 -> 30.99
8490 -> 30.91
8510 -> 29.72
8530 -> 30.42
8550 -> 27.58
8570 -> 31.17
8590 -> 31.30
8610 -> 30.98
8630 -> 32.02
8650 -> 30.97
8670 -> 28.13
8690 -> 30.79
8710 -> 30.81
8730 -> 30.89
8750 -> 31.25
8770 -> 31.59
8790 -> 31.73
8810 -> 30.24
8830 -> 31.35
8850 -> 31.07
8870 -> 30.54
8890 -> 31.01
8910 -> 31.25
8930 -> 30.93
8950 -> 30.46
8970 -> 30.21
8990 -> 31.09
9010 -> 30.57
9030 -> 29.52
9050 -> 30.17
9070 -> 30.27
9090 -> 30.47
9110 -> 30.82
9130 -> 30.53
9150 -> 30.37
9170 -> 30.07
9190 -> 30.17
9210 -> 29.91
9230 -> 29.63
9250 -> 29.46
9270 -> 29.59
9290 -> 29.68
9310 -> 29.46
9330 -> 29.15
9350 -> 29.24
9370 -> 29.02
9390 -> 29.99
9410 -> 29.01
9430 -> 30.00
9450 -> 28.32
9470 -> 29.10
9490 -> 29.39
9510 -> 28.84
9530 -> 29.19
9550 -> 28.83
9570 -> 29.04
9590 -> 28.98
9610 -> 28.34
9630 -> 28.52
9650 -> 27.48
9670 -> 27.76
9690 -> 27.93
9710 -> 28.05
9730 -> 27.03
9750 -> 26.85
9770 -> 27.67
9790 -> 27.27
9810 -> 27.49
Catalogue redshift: 0.000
